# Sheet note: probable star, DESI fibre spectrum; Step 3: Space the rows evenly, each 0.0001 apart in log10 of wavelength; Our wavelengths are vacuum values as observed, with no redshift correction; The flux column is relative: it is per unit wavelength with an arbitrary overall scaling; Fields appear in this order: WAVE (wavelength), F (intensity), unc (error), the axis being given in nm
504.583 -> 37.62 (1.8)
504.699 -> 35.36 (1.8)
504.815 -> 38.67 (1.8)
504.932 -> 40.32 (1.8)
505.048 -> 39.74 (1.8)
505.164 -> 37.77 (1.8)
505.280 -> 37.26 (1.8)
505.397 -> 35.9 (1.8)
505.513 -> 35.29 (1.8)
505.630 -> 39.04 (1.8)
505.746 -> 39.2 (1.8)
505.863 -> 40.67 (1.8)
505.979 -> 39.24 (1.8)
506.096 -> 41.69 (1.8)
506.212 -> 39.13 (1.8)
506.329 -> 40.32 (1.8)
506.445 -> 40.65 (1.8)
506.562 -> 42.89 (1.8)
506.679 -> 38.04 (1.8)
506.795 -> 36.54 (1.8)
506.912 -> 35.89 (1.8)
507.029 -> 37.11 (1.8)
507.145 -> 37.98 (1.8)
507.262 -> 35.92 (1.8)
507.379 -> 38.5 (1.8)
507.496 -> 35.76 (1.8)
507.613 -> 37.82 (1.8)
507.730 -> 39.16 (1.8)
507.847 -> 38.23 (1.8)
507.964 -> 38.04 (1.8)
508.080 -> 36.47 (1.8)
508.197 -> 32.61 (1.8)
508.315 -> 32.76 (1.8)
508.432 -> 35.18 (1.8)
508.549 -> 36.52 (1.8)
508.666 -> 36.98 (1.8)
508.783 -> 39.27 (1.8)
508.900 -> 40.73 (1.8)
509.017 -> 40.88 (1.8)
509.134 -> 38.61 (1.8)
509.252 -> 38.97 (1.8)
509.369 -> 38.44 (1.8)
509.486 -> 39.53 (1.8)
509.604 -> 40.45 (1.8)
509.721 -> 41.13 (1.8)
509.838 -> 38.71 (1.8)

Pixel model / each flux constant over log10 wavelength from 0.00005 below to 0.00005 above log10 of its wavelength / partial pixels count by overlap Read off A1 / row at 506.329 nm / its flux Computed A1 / 40.32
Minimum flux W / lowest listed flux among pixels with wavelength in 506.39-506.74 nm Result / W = 38.04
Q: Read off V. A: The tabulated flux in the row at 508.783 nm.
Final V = 39.27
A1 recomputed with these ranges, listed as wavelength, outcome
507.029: 37.11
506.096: 41.69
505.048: 39.74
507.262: 35.92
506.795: 36.54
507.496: 35.76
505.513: 35.29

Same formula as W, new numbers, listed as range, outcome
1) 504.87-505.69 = 35.29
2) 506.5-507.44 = 35.89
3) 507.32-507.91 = 35.76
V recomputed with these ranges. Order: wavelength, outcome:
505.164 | 37.77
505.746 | 39.2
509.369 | 38.44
